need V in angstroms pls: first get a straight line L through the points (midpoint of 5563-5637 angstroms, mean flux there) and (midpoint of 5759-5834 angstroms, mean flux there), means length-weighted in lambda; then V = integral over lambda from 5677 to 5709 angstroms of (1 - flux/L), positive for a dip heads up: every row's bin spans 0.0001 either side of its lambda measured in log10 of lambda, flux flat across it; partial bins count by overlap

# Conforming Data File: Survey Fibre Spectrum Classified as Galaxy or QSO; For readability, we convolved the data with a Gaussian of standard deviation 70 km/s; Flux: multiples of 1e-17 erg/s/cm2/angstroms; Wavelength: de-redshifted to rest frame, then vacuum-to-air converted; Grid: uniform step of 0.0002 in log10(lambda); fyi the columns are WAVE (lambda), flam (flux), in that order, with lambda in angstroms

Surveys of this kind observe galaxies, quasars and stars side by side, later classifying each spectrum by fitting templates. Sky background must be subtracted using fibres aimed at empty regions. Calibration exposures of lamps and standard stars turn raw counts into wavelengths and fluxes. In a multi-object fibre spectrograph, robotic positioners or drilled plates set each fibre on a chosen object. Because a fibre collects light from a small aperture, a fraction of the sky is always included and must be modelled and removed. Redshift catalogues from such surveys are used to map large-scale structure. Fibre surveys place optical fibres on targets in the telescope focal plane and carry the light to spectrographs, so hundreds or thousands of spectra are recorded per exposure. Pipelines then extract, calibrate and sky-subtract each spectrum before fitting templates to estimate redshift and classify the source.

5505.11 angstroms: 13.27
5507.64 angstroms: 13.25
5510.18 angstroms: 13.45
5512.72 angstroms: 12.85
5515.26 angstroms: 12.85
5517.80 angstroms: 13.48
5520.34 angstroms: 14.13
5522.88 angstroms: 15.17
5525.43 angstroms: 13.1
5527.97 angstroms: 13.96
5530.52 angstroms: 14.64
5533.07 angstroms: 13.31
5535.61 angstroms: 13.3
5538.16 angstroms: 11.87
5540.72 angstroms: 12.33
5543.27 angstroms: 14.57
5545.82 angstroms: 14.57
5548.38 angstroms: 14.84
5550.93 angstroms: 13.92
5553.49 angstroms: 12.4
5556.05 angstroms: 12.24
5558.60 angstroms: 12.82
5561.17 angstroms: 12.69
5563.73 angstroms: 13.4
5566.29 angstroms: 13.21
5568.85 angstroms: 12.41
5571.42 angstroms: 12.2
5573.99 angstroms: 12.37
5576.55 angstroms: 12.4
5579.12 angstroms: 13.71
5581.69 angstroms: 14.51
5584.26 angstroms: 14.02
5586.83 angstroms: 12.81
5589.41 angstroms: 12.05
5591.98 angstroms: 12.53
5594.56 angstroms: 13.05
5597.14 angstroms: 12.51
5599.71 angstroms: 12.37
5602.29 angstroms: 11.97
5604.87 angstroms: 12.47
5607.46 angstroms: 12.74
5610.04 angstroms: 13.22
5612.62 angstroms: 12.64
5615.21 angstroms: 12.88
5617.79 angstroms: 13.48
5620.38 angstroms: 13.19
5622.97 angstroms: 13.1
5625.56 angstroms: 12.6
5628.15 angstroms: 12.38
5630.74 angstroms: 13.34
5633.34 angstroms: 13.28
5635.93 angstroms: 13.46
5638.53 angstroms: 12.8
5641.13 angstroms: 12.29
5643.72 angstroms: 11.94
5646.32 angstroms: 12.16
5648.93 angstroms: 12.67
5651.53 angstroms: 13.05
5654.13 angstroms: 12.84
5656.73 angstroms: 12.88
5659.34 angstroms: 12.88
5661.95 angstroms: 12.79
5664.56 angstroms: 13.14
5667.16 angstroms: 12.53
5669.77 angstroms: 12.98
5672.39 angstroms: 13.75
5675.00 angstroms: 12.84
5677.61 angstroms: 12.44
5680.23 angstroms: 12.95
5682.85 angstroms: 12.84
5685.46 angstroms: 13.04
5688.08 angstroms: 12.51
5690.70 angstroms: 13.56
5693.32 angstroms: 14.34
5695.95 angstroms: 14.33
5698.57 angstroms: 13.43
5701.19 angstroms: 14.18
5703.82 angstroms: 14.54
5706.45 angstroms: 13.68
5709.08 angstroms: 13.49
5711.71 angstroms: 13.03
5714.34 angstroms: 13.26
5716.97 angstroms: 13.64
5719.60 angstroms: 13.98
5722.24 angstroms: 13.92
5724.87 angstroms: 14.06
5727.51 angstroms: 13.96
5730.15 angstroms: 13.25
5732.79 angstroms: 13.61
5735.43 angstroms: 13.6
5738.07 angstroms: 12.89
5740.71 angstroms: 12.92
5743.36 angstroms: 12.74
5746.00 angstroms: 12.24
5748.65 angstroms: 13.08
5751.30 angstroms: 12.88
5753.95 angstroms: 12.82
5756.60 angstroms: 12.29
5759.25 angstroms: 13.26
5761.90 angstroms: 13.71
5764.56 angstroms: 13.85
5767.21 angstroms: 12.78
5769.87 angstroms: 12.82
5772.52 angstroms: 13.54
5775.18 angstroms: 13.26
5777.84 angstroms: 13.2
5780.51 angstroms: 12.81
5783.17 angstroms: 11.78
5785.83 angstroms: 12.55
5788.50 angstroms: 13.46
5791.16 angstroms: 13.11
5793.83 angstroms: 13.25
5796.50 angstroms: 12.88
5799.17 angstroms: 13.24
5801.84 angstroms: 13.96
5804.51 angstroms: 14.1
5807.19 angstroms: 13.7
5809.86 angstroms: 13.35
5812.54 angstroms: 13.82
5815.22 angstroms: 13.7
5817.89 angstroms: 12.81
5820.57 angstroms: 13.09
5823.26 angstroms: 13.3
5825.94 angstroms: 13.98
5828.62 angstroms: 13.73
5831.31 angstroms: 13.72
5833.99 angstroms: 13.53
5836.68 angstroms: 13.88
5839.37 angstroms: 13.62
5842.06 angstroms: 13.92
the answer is -1.0 angstroms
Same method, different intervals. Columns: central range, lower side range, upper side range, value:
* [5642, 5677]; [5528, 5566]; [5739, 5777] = 1.03 angstroms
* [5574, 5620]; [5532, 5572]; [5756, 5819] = 0.94 angstroms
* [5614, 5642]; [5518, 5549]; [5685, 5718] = 1.44 angstroms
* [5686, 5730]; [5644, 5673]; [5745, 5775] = -2.69 angstroms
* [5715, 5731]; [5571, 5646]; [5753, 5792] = -1.03 angstroms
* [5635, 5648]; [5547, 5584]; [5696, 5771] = 0.71 angstroms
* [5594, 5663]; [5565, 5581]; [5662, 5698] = 1.11 angstroms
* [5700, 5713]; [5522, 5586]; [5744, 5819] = -0.56 angstroms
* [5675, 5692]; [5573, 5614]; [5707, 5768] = 0.30 angstroms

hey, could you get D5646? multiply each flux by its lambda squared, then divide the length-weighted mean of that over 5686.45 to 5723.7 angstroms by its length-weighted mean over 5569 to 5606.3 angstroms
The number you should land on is 1.12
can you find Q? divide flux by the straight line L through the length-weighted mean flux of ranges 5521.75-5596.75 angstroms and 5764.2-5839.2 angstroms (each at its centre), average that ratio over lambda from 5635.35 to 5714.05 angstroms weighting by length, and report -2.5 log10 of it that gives 0.01 mag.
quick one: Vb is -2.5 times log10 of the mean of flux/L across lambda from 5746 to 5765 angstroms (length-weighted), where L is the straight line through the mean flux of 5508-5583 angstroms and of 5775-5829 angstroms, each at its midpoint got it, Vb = 0.02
